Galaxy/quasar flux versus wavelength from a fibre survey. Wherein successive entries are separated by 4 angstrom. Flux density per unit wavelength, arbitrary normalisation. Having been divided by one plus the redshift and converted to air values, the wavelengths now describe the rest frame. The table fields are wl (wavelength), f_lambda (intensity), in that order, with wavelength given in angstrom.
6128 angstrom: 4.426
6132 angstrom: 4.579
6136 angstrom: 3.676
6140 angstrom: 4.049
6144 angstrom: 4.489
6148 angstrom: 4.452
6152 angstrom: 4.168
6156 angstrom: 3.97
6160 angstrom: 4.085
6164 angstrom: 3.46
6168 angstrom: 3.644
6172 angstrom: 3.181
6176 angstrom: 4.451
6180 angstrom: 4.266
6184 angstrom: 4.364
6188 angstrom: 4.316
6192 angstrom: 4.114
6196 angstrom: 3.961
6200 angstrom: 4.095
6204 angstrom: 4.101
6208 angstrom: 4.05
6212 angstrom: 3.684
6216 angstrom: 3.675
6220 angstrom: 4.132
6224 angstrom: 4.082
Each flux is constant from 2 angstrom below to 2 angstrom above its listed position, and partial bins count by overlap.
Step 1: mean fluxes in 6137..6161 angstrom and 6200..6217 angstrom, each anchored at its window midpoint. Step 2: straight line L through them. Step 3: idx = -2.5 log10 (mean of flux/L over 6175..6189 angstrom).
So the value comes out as -0.08 mag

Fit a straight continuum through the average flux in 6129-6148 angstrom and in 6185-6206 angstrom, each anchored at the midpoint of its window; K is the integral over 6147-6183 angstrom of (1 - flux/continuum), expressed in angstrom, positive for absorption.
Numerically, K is 1.9 angstrom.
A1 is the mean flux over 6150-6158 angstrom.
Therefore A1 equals 4.07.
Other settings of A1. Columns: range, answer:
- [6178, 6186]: 4.31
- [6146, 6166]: 4.03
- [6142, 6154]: 4.37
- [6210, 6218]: 3.68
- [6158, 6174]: 3.59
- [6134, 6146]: 4.07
